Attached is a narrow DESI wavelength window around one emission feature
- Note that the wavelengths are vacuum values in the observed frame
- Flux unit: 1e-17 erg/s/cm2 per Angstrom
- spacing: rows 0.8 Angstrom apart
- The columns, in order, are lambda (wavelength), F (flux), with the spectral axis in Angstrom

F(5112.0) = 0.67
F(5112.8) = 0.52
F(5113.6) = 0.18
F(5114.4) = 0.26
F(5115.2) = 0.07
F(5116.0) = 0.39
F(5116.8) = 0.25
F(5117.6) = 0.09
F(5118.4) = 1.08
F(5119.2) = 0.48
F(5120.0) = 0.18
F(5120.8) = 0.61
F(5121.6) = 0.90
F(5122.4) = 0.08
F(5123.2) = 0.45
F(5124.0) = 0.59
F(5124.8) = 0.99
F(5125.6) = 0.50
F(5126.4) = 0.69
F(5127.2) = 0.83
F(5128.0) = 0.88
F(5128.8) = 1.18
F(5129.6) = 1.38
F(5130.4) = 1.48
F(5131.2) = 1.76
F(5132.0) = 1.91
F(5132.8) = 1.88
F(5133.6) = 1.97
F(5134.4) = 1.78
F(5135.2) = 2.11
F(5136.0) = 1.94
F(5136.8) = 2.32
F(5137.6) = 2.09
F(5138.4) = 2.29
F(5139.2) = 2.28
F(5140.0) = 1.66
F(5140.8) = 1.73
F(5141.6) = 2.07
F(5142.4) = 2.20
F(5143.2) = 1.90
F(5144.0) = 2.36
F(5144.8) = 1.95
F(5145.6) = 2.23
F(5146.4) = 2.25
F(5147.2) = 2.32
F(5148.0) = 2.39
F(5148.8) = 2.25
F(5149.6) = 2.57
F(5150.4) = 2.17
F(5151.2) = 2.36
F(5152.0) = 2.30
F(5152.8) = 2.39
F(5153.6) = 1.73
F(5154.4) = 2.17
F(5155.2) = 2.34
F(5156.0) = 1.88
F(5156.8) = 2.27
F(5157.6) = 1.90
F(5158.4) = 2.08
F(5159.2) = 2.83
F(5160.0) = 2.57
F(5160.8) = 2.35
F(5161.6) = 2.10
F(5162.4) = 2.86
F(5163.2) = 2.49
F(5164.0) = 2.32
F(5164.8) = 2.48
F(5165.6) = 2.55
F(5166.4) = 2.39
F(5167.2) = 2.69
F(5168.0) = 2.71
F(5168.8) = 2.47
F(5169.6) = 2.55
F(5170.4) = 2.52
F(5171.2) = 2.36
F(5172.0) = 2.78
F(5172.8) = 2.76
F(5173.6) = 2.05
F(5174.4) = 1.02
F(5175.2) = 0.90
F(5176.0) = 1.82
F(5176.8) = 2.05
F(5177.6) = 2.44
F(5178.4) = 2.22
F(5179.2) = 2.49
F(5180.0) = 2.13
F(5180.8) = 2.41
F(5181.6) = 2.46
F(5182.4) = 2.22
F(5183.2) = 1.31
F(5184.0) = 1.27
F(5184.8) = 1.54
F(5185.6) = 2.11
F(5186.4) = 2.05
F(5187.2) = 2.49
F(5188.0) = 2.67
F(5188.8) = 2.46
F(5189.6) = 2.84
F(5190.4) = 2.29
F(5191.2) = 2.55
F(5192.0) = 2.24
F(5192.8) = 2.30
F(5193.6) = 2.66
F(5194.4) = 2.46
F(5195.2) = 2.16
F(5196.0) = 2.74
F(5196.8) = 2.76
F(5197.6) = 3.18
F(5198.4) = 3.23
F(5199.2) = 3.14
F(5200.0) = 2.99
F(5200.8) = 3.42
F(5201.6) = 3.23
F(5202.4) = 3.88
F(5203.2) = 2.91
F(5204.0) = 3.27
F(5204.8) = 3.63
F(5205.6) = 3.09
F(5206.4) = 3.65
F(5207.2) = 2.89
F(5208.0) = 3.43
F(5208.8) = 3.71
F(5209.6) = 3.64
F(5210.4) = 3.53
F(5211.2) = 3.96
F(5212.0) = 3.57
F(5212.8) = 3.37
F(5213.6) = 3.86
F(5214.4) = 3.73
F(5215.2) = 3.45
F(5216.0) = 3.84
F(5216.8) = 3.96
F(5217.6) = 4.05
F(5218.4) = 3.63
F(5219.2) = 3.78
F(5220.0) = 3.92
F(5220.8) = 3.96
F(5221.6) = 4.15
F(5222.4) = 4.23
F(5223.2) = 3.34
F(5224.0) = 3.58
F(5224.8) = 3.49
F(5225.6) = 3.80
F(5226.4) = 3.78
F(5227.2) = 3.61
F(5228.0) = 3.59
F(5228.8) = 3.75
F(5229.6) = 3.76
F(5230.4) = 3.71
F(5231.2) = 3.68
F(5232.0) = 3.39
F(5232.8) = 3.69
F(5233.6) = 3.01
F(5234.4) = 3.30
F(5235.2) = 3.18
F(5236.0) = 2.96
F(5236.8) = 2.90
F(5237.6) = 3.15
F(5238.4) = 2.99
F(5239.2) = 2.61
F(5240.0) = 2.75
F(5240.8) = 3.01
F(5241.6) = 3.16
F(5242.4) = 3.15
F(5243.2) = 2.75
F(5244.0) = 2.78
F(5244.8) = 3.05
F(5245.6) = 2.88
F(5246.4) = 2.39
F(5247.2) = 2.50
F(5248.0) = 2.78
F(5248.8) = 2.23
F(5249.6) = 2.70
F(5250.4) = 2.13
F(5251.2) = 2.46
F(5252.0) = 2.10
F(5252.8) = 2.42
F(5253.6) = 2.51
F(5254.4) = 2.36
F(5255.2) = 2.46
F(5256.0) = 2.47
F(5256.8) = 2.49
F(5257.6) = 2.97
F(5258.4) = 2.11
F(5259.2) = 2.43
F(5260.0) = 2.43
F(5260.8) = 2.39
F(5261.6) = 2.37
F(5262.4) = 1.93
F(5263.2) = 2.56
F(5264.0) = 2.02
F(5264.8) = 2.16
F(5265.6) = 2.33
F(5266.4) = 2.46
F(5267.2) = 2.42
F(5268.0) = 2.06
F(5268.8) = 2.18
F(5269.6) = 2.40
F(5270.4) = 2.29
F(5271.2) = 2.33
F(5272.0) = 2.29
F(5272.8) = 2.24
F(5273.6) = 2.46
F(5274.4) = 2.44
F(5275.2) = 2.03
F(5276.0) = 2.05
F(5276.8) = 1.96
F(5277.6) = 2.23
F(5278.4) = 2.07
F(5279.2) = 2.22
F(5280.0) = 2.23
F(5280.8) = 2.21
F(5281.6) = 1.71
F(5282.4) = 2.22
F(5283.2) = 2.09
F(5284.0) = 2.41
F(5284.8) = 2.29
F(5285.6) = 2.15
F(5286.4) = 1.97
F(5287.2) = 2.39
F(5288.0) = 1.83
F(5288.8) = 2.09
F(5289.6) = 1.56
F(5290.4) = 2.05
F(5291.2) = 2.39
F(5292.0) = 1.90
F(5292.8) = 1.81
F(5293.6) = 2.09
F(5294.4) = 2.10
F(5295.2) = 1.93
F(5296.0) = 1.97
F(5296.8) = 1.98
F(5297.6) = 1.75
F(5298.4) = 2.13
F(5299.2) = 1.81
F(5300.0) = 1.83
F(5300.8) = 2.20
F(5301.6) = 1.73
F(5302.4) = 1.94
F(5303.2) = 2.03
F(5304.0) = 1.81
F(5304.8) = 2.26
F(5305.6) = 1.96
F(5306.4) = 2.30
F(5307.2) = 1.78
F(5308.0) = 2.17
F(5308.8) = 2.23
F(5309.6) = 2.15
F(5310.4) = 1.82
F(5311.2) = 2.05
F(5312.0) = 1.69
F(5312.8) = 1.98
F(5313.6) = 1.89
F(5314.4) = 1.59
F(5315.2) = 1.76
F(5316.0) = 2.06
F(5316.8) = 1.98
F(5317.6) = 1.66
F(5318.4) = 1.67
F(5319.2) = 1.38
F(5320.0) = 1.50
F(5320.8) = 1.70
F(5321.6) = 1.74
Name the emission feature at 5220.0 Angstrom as C IV 1549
